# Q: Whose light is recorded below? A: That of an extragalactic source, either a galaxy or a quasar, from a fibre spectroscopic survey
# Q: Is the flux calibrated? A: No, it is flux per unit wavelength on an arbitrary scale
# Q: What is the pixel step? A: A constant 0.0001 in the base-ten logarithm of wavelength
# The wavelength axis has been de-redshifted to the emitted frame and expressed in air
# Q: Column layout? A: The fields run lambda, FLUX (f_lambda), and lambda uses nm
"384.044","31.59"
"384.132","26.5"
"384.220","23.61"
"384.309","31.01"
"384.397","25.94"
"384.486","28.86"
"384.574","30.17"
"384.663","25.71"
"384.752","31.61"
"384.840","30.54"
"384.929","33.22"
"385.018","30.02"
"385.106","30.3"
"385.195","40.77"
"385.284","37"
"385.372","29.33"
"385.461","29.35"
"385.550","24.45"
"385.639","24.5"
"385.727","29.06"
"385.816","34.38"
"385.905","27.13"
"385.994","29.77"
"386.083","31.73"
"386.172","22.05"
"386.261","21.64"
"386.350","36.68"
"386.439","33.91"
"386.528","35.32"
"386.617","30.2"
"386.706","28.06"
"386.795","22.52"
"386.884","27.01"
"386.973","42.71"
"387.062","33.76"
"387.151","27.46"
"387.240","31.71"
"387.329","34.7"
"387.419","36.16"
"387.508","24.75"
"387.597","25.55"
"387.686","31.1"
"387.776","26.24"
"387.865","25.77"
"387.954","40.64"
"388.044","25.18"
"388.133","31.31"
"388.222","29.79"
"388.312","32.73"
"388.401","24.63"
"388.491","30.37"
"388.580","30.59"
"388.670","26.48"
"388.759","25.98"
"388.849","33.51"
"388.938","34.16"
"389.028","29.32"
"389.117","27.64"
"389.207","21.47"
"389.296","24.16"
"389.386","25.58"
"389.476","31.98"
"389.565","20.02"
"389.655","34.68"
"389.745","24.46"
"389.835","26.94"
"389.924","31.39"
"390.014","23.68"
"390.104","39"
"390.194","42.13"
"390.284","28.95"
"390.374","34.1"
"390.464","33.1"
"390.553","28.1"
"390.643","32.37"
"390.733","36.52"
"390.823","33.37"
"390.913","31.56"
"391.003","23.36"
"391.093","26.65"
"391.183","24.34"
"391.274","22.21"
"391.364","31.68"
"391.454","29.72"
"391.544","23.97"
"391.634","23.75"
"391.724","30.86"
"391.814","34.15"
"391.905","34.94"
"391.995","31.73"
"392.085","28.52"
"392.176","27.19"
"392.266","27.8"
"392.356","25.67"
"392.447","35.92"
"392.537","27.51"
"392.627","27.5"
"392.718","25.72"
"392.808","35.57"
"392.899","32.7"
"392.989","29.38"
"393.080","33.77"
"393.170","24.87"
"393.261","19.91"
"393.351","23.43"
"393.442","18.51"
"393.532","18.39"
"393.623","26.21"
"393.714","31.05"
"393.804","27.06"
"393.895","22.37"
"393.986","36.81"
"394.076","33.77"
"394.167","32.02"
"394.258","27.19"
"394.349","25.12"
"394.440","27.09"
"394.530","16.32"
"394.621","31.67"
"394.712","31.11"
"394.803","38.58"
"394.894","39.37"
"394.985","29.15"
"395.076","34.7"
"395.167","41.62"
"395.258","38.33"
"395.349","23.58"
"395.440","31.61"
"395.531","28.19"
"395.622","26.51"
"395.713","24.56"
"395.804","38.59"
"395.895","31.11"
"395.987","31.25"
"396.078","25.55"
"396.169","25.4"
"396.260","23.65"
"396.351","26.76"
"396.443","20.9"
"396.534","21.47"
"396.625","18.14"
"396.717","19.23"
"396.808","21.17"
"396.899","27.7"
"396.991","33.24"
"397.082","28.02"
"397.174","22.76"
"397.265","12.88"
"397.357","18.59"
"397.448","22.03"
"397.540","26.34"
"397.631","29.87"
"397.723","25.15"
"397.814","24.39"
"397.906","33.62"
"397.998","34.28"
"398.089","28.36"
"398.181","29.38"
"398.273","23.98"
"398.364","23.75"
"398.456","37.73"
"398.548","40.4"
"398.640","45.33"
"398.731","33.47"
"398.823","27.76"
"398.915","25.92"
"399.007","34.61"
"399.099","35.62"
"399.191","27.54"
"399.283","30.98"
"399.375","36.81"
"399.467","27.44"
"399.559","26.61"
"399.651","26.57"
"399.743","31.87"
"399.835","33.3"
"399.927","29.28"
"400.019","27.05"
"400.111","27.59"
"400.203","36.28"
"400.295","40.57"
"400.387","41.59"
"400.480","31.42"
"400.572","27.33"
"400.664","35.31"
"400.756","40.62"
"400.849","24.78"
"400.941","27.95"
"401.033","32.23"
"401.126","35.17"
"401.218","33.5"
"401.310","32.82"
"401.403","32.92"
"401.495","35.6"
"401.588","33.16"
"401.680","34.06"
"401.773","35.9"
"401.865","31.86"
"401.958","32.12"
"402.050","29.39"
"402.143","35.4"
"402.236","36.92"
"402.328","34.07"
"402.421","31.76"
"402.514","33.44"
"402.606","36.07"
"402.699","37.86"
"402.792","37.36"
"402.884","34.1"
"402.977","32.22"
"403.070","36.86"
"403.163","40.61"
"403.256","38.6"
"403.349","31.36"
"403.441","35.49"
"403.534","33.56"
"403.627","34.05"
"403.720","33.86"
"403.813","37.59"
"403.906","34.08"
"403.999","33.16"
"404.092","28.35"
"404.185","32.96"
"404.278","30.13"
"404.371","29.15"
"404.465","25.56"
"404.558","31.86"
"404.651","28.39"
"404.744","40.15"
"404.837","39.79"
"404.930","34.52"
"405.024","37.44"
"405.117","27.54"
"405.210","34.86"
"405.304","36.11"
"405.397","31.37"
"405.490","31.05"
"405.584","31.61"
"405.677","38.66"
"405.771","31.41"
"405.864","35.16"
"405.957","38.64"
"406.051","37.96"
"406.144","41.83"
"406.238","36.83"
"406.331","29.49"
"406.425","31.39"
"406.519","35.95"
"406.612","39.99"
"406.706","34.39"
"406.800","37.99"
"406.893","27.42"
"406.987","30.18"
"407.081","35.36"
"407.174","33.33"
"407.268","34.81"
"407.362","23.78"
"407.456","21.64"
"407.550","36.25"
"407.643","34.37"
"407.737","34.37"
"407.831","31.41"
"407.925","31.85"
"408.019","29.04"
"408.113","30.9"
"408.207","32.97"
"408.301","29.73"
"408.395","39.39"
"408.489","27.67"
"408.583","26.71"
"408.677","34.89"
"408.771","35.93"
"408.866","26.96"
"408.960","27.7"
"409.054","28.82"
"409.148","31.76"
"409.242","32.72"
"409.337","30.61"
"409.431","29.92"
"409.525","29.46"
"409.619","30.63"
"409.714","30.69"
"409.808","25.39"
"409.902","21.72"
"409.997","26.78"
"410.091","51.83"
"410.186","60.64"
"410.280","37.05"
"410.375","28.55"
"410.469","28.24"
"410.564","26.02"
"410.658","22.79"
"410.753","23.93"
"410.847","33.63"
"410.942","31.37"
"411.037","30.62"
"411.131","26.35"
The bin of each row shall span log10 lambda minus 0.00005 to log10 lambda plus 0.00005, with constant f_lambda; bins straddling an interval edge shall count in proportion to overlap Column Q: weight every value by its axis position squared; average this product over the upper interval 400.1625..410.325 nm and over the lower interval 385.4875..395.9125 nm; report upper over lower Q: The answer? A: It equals 1.22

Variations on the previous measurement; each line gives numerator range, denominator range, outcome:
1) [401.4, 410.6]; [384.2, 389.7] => 1.24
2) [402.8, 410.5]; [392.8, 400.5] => 1.20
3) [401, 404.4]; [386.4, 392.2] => 1.22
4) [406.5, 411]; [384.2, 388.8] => 1.19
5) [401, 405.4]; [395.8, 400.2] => 1.23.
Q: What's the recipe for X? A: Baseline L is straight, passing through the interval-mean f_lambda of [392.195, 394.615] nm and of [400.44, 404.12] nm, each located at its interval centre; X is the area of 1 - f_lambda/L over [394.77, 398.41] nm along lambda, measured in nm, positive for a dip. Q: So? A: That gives 0.26 nm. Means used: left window 27.4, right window 33.9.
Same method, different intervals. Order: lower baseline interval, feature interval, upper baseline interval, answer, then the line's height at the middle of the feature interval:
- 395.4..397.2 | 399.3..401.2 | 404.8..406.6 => -0.13 nm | 29.9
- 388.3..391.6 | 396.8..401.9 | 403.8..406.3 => 0.23 nm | 32.1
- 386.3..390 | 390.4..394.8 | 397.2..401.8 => 0.24 nm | 30.1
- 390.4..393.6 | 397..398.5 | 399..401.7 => 0.22 nm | 31.1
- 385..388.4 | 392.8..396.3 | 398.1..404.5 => 0.29 nm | 31.7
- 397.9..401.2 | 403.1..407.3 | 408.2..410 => -0.44 nm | 30.8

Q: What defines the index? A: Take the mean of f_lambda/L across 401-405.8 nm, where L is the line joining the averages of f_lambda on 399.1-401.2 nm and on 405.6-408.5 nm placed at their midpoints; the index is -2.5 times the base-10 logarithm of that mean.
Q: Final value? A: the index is -0.04 mag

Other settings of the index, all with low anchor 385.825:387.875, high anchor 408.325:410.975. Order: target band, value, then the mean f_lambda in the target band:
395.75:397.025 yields 0.18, 25.9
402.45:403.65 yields -0.15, 35.5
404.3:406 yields -0.08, 33.5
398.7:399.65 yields 0.01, 30.4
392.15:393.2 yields 0.03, 29.6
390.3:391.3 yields 0.02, 29.7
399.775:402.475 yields -0.07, 33.1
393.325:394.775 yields 0.13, 26.9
